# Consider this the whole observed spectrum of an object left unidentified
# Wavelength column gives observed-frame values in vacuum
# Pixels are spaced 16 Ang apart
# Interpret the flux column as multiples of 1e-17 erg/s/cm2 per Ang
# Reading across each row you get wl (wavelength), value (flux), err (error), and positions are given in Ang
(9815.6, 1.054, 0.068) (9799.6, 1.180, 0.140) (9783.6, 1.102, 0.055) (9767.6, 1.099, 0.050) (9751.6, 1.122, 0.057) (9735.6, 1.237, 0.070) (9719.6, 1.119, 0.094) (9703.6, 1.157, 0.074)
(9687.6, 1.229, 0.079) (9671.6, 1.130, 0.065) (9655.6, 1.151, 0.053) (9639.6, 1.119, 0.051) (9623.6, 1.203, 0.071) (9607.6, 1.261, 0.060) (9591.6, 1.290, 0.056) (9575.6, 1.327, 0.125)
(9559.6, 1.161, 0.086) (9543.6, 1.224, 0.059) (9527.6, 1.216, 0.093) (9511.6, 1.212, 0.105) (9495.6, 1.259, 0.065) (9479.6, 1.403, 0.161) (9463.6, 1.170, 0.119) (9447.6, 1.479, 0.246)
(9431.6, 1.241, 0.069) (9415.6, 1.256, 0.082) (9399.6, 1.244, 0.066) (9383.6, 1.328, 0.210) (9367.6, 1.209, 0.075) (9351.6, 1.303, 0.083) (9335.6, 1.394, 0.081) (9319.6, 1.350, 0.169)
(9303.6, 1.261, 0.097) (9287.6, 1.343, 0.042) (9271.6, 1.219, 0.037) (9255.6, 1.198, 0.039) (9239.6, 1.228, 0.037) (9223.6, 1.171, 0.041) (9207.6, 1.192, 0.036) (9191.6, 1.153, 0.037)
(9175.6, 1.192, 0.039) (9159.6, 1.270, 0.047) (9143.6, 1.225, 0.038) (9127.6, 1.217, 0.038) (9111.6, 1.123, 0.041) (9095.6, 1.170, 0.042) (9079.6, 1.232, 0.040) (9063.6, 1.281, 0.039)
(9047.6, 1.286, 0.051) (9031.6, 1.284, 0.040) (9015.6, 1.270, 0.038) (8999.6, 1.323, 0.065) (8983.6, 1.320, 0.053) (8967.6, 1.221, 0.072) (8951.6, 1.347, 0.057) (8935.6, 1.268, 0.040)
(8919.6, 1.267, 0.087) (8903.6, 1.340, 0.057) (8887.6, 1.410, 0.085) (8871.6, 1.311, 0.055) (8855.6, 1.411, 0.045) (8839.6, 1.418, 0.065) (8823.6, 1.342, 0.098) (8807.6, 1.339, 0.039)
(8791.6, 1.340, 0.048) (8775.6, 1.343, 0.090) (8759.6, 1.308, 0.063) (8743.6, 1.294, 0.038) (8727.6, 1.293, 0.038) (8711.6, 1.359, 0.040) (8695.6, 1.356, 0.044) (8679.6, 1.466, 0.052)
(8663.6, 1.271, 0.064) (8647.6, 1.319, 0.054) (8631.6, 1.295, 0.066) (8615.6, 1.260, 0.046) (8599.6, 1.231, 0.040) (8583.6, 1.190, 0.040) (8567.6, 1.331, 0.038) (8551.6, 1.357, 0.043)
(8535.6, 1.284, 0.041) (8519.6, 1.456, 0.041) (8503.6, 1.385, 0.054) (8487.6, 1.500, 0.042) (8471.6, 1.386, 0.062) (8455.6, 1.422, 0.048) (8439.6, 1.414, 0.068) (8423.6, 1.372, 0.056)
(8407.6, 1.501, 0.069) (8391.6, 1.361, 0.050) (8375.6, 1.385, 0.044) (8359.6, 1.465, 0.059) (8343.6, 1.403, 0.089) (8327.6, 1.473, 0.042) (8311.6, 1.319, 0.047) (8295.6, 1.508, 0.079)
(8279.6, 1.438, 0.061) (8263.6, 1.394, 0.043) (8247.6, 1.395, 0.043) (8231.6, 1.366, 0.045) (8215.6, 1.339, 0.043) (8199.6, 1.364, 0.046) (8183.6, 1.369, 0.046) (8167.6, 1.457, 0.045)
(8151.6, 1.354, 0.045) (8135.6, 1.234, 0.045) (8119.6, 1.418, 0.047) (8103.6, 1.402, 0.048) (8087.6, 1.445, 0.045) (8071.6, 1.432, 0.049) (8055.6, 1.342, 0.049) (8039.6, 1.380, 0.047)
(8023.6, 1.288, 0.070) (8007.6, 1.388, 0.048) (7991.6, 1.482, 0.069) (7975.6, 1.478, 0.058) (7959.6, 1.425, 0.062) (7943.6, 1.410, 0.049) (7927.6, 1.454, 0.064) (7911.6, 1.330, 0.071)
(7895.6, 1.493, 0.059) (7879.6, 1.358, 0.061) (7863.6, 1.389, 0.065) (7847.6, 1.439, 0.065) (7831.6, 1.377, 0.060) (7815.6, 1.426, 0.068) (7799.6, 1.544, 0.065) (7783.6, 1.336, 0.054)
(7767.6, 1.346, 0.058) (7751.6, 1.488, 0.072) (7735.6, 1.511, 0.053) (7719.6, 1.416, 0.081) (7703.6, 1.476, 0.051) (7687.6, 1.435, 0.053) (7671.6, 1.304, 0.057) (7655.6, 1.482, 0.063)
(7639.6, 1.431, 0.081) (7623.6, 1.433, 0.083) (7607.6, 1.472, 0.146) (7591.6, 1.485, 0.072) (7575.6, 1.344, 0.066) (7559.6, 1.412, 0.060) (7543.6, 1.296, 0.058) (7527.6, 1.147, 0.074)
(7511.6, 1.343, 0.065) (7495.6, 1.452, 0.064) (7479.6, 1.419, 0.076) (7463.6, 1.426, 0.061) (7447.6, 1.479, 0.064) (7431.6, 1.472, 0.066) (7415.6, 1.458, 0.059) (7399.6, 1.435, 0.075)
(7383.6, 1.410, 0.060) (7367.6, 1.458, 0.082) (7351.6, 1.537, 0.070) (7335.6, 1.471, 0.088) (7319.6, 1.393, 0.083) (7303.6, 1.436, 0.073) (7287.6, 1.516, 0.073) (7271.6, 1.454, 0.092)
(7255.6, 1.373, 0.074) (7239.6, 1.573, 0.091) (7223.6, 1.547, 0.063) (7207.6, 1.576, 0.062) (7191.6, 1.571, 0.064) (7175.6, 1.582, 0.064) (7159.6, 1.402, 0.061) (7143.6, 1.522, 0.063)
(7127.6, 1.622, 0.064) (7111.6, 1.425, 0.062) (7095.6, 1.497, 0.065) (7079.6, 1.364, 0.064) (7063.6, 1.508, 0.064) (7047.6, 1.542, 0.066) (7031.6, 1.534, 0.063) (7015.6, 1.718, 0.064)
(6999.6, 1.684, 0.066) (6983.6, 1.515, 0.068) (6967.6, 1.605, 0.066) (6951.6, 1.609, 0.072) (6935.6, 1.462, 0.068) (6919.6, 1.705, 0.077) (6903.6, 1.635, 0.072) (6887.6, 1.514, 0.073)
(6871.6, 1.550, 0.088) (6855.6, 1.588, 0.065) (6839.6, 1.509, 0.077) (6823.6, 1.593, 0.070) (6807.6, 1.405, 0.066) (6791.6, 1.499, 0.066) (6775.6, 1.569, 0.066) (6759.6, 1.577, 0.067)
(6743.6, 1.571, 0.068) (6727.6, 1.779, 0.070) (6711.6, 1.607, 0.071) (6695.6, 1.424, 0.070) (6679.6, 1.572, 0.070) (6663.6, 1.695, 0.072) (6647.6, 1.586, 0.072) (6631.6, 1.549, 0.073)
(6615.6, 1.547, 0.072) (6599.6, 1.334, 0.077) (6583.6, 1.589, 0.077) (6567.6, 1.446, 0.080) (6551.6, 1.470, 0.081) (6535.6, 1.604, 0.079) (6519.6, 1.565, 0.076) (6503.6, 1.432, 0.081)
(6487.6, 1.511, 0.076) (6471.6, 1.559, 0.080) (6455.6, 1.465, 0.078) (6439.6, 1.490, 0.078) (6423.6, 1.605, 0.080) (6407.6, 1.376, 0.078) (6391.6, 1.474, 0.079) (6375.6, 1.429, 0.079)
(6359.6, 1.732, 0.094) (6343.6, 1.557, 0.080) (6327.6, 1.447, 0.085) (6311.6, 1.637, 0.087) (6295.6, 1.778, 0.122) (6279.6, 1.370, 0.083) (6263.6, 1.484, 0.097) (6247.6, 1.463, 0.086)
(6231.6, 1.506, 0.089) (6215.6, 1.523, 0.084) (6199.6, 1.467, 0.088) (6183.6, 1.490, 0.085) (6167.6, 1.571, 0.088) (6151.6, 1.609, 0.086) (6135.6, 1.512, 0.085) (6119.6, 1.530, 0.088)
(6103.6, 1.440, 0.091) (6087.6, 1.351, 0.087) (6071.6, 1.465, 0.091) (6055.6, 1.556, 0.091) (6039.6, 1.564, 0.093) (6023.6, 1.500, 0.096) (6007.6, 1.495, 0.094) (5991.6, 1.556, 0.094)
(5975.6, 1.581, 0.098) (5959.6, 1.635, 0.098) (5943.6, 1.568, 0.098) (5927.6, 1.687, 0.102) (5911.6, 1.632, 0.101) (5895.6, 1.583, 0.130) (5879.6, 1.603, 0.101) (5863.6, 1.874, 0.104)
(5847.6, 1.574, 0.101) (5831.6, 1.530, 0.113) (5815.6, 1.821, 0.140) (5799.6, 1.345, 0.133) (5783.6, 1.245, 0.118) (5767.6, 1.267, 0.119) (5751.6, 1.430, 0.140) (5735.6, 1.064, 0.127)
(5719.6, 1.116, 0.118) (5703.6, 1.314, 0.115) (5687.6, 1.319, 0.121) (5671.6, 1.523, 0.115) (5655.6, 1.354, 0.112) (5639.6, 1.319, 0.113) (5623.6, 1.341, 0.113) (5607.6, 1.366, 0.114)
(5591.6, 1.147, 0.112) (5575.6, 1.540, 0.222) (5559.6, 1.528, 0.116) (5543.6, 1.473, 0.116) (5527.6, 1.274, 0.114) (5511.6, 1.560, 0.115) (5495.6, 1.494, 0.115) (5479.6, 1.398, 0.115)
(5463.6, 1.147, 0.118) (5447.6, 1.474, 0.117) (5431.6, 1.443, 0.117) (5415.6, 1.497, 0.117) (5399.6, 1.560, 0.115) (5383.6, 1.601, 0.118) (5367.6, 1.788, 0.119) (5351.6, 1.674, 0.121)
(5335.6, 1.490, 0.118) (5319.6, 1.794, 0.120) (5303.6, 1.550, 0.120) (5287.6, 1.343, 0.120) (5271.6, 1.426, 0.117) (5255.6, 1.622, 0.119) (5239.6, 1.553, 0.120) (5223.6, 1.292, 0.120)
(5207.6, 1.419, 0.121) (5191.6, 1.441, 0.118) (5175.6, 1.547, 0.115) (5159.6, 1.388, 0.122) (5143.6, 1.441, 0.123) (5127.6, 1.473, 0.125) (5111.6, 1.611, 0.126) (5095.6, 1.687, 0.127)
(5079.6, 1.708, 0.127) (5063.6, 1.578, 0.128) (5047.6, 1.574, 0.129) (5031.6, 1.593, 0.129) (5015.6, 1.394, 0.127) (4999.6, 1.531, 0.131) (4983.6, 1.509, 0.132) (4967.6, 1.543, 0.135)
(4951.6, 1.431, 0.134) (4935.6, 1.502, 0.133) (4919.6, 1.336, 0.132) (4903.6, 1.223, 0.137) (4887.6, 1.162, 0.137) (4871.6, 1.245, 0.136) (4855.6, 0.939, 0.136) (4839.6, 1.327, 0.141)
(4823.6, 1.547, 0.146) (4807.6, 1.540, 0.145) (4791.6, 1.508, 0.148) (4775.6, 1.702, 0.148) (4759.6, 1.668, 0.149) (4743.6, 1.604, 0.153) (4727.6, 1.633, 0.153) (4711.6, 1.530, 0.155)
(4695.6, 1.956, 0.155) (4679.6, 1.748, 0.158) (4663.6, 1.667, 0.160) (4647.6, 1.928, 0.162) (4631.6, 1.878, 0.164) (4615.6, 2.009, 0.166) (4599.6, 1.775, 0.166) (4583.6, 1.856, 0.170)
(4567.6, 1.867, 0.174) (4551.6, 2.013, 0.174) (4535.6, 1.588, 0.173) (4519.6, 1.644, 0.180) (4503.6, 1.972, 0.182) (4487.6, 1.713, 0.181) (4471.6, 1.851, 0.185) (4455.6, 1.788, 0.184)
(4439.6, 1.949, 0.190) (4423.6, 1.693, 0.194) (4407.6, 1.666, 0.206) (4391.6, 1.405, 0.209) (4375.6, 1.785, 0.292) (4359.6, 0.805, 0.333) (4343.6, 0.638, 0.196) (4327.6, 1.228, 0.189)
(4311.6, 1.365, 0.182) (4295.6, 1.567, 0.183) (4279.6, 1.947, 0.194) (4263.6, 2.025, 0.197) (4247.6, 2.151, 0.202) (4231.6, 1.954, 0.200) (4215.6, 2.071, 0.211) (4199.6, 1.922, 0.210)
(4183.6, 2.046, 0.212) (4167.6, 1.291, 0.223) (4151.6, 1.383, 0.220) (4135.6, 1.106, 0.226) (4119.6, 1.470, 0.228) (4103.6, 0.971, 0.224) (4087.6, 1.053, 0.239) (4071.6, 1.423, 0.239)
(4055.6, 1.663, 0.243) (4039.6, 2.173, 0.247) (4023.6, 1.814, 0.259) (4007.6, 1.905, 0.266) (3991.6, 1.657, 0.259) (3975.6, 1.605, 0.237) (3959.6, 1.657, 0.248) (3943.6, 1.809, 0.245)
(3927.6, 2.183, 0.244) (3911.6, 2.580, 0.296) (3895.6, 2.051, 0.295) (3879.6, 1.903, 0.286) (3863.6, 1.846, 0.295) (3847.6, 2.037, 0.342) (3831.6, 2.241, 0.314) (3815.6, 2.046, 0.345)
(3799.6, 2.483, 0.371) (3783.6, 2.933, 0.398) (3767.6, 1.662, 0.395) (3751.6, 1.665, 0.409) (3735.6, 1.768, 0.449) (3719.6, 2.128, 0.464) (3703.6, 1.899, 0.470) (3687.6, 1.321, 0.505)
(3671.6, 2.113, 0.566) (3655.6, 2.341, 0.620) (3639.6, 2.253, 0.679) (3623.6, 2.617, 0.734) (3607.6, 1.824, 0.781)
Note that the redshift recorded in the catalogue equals 0.46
